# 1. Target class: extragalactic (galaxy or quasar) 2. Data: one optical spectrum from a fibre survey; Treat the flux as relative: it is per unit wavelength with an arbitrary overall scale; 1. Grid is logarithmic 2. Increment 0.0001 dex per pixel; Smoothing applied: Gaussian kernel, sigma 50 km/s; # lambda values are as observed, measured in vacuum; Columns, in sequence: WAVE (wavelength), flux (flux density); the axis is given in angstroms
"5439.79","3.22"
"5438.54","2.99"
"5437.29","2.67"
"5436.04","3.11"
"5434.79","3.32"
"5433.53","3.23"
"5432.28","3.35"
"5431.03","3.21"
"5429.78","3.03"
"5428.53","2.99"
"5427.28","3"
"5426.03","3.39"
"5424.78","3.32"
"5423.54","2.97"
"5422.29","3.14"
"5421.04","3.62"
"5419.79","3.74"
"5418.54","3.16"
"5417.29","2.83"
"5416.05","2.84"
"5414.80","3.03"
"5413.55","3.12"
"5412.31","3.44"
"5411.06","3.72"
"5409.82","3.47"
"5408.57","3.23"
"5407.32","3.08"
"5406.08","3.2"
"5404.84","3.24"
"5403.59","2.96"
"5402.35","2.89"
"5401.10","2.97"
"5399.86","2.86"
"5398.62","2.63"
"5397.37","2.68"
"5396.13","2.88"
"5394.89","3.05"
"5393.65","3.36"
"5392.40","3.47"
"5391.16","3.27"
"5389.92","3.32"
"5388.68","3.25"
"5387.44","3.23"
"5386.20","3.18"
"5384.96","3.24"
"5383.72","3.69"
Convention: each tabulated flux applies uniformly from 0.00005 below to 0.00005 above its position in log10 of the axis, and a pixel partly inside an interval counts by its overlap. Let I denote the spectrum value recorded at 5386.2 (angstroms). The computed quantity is 3.18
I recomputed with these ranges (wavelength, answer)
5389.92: 3.32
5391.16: 3.27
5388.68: 3.25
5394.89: 3.05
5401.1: 2.97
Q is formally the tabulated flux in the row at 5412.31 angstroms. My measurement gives 3.44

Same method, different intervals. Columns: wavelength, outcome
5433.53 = 3.23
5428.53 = 2.99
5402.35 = 2.89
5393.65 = 3.36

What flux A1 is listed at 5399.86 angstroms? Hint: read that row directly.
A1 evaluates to 2.86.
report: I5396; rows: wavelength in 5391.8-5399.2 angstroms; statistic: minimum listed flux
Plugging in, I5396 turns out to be 2.63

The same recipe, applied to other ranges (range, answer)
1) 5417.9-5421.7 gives 3.16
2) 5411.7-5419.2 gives 2.83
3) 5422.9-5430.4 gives 2.97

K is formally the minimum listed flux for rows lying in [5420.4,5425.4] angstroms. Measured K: 2.97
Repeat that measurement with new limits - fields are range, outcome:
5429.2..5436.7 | 3.03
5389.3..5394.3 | 3.27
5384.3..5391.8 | 3.18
